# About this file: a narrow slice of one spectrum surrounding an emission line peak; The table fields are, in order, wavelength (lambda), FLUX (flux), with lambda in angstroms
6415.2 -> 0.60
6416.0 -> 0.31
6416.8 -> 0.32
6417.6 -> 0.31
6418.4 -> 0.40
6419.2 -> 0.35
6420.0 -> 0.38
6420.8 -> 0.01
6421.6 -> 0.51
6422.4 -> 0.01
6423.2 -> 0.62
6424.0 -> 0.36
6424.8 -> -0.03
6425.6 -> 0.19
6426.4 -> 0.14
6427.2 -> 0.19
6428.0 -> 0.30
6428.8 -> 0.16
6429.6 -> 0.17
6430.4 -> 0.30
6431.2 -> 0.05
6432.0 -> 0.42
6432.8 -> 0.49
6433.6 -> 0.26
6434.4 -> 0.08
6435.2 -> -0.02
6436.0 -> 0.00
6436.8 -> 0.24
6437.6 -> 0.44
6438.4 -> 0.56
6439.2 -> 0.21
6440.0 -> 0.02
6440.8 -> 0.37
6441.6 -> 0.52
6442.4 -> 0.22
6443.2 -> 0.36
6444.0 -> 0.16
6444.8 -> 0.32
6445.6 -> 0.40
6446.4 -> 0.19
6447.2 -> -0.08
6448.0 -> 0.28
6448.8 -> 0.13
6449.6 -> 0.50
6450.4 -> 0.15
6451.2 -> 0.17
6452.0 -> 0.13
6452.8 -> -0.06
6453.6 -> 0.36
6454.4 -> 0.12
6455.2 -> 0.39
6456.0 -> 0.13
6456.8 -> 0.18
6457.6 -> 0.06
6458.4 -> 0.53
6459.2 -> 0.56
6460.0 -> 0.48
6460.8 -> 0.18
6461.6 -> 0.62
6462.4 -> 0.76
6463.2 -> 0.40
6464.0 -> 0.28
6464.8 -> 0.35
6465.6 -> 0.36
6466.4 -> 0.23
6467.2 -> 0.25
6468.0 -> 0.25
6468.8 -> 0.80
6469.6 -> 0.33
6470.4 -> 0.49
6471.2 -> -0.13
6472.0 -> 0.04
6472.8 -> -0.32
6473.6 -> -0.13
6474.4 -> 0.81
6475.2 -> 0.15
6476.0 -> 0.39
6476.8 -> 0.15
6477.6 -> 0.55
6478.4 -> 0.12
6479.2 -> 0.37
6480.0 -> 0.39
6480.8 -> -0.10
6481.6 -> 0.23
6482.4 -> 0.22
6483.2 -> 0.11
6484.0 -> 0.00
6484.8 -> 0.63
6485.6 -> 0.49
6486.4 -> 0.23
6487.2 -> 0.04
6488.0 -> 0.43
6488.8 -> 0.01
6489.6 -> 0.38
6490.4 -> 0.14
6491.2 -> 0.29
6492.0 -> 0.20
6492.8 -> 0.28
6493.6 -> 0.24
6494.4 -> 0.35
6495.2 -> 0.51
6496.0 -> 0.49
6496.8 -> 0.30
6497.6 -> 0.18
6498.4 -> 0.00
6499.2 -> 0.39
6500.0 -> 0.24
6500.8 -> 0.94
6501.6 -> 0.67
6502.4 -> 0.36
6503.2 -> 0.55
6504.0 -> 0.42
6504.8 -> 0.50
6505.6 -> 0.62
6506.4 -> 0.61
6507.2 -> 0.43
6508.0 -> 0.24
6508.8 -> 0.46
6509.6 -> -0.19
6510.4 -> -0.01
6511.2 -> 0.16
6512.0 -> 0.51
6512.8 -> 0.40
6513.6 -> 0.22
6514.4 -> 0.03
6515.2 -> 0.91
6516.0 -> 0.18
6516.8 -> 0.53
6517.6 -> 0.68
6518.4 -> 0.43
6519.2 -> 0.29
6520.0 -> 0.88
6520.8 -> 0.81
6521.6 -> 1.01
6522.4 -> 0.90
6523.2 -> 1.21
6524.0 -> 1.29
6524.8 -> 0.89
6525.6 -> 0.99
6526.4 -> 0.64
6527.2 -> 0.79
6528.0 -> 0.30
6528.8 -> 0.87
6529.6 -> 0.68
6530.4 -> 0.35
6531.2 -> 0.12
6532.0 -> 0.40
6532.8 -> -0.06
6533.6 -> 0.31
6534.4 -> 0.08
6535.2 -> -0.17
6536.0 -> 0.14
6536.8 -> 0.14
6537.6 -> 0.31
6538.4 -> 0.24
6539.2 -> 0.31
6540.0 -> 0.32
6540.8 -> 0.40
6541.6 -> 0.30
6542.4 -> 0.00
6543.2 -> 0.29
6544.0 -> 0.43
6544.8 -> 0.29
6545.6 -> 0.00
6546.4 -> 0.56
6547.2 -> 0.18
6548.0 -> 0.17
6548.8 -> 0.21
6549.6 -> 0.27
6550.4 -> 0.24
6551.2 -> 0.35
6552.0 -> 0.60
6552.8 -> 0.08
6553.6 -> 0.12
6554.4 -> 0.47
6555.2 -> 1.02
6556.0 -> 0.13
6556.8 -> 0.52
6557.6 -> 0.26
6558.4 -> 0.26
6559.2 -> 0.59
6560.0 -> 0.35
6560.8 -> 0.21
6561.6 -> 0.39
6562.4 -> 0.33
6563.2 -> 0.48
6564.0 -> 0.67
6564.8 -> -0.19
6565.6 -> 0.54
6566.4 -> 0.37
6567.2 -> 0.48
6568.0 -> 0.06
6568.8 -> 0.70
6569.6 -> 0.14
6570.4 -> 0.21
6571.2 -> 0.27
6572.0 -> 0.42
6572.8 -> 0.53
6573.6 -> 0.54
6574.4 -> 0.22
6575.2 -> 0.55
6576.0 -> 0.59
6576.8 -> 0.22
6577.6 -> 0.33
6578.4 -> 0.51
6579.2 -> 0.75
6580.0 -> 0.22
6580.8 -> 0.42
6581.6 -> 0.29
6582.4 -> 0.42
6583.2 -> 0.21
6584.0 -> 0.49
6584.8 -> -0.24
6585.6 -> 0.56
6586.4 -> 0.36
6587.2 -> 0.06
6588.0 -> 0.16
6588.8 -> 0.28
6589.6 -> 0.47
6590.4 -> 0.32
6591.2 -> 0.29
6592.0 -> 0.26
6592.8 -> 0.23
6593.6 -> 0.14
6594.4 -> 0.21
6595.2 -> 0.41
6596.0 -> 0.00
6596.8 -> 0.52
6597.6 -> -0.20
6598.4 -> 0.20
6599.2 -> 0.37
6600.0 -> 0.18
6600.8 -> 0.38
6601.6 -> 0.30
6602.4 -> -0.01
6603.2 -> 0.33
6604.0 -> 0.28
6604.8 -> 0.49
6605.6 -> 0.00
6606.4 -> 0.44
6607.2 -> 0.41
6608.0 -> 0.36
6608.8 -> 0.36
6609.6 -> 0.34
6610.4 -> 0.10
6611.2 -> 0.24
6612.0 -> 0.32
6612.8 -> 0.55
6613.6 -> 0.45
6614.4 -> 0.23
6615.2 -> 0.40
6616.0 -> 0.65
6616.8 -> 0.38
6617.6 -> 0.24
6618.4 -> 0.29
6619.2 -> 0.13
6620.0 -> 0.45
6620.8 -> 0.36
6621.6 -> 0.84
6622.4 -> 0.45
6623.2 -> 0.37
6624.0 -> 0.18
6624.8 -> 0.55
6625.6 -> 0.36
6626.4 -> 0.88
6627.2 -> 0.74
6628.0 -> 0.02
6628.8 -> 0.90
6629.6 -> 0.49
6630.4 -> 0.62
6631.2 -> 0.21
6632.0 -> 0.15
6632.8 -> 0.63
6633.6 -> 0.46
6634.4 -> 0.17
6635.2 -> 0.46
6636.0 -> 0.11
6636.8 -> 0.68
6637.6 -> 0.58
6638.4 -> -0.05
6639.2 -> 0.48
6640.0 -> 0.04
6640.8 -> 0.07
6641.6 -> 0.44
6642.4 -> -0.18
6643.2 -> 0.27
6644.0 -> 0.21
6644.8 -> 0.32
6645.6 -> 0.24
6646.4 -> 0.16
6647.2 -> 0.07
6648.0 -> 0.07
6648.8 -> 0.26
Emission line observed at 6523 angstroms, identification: [O II]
